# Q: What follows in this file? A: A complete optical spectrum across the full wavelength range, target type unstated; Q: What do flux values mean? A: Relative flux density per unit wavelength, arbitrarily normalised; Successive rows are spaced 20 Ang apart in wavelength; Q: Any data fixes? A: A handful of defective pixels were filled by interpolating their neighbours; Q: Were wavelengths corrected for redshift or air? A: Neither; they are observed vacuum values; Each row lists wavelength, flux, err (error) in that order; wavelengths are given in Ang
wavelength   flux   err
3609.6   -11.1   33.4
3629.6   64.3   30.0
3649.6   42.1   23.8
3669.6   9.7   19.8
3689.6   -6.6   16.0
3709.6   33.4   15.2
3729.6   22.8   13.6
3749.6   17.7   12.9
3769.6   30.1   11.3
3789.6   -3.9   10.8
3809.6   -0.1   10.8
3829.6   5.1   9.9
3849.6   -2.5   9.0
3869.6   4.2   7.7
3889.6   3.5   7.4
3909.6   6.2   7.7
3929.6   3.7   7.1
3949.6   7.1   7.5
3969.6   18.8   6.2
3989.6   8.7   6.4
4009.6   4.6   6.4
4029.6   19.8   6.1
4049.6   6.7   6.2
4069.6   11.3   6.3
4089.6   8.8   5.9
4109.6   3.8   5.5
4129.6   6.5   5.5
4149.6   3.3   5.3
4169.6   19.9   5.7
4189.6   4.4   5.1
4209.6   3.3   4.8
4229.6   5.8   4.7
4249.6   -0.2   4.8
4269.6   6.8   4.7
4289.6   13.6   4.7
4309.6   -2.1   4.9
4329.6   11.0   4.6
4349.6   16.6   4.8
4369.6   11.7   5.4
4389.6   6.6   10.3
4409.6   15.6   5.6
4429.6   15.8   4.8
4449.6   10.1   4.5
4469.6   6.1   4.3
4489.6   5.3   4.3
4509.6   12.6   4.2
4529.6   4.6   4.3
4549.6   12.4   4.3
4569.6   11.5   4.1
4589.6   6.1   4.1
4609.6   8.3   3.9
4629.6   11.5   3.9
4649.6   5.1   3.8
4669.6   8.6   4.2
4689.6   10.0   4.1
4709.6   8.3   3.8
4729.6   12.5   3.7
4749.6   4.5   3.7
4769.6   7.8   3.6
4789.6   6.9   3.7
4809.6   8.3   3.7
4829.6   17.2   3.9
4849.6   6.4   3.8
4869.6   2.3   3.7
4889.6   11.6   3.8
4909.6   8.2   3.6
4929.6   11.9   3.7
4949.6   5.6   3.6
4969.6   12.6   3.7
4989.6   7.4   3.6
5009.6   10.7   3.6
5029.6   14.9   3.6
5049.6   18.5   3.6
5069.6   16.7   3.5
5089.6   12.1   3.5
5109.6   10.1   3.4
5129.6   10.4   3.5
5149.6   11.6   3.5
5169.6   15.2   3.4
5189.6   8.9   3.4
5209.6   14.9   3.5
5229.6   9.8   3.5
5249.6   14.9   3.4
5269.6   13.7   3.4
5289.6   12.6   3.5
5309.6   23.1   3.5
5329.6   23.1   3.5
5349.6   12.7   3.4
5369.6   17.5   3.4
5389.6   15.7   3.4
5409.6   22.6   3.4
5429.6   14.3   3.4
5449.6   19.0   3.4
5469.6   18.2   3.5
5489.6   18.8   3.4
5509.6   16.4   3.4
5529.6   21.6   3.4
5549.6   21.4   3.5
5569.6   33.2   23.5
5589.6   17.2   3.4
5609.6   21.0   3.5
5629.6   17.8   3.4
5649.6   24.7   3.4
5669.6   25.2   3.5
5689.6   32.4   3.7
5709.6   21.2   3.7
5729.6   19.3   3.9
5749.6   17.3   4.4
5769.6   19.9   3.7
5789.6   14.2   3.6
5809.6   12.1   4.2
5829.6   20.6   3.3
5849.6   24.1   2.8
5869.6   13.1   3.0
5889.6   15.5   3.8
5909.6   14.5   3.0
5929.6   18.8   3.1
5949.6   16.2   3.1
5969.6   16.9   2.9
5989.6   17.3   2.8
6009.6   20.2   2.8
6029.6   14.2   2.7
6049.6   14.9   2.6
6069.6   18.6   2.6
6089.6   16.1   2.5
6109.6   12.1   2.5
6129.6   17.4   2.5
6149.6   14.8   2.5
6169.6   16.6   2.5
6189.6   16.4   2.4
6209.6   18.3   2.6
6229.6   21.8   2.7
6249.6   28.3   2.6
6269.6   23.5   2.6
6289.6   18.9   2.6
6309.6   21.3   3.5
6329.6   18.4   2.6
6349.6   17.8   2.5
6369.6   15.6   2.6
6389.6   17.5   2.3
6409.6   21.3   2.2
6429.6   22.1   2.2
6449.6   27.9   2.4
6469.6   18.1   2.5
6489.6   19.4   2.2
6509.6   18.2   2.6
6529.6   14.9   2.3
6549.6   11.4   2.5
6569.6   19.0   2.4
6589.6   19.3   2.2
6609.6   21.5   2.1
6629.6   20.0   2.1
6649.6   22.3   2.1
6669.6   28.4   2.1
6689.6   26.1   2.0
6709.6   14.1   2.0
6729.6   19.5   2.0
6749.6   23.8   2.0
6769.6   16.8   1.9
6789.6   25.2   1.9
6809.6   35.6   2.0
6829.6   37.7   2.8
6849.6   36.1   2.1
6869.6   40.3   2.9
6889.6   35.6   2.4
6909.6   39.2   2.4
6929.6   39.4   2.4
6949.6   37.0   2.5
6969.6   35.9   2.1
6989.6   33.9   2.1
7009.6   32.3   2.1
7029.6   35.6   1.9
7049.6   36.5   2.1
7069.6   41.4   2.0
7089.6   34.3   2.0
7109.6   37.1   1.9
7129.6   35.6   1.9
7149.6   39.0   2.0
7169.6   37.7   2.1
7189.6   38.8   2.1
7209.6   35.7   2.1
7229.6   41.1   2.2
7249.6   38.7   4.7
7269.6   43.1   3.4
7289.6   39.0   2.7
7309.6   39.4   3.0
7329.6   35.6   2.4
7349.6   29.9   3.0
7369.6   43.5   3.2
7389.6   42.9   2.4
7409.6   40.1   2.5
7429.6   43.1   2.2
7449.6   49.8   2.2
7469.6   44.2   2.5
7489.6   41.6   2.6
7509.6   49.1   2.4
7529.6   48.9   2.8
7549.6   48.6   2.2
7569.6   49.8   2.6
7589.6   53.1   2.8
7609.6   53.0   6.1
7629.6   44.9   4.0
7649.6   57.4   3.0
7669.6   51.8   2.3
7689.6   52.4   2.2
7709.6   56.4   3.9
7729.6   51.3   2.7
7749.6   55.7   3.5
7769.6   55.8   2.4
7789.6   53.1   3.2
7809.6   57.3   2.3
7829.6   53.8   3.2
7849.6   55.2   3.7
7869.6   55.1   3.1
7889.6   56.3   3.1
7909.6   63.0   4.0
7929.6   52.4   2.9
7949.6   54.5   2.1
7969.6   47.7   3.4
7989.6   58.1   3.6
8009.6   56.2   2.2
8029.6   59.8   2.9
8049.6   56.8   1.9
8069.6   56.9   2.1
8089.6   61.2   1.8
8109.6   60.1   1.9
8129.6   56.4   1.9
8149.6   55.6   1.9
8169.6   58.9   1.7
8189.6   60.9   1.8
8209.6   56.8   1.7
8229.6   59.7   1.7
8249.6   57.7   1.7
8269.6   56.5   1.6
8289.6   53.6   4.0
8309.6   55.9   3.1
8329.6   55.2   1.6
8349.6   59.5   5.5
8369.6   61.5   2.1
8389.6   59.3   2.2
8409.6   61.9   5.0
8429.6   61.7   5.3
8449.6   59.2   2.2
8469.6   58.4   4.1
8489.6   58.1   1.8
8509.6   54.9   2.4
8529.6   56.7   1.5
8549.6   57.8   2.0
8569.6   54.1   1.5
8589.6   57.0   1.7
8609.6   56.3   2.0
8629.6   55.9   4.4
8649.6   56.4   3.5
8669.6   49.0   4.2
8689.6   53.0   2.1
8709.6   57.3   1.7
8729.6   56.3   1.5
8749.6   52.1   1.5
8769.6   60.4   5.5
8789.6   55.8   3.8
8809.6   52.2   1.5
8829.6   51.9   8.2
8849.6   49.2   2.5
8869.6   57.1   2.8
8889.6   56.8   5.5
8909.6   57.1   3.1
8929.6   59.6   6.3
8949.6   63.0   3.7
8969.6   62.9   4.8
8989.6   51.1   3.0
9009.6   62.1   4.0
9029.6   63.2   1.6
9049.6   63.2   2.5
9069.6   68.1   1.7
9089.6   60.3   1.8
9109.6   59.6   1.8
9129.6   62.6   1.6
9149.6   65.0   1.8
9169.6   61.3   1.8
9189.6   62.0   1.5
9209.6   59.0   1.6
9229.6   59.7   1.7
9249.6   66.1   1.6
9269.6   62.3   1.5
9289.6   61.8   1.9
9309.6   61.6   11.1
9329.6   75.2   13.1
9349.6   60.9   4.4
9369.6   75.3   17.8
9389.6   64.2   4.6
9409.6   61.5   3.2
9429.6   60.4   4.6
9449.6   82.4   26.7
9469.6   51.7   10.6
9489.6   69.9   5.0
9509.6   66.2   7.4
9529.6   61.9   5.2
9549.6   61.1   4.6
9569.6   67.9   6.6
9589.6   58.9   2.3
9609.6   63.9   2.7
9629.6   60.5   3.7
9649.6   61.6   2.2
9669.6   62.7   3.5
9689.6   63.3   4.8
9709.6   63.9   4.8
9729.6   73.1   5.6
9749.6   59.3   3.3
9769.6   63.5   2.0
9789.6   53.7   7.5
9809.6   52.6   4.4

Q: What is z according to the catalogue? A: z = 0.706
